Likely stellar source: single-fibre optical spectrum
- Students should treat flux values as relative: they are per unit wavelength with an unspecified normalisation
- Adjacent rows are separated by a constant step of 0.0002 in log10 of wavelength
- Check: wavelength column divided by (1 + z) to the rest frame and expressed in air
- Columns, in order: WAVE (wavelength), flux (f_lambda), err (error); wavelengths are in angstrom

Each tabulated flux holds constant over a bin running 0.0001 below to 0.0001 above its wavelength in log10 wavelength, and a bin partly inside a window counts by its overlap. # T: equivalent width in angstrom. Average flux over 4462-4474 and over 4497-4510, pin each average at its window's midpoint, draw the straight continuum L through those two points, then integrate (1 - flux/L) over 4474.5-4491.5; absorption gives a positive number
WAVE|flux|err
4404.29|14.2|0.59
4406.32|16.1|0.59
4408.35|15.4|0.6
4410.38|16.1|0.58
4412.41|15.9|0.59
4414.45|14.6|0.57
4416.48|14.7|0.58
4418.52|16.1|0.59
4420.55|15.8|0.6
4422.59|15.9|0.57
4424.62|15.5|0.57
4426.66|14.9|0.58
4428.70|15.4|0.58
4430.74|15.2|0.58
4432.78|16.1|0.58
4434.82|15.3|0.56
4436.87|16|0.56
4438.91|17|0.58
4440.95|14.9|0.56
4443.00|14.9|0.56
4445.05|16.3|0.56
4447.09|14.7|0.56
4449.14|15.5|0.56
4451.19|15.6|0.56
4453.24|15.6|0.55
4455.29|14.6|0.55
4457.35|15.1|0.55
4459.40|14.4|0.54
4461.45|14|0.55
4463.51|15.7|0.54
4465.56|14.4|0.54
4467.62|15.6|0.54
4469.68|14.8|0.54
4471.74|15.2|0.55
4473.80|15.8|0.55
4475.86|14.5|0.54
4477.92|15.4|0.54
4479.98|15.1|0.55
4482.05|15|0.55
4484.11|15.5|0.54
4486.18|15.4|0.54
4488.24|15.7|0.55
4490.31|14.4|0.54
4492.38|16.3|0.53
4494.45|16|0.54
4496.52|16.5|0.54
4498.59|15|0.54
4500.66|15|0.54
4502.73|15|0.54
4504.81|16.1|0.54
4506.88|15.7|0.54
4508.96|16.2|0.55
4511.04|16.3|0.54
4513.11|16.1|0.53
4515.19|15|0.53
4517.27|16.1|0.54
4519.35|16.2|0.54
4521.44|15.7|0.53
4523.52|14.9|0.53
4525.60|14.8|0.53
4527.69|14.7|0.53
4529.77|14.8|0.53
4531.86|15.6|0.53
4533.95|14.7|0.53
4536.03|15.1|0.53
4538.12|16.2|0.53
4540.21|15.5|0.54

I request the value 0.2 angstrom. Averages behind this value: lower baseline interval 15.2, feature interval 15.1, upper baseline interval 15.5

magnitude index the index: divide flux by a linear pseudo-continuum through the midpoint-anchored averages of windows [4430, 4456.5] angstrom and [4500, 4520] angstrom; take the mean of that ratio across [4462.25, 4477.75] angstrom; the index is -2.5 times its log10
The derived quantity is 0.03 mag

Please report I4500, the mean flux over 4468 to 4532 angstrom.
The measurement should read 15.4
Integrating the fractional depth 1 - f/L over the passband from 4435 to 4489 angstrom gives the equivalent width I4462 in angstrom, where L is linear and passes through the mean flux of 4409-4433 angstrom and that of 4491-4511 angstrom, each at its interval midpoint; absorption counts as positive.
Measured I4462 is 1.29 angstrom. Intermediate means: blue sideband 15.5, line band 15.3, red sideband 15.8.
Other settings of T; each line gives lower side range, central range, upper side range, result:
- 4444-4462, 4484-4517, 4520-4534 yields -1.23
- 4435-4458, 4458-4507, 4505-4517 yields 1.39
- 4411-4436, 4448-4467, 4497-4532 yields 0.58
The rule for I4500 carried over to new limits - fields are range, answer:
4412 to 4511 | 15.4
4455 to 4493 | 15.1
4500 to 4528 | 15.6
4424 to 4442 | 15.6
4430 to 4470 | 15.3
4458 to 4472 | 14.9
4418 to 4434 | 15.6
